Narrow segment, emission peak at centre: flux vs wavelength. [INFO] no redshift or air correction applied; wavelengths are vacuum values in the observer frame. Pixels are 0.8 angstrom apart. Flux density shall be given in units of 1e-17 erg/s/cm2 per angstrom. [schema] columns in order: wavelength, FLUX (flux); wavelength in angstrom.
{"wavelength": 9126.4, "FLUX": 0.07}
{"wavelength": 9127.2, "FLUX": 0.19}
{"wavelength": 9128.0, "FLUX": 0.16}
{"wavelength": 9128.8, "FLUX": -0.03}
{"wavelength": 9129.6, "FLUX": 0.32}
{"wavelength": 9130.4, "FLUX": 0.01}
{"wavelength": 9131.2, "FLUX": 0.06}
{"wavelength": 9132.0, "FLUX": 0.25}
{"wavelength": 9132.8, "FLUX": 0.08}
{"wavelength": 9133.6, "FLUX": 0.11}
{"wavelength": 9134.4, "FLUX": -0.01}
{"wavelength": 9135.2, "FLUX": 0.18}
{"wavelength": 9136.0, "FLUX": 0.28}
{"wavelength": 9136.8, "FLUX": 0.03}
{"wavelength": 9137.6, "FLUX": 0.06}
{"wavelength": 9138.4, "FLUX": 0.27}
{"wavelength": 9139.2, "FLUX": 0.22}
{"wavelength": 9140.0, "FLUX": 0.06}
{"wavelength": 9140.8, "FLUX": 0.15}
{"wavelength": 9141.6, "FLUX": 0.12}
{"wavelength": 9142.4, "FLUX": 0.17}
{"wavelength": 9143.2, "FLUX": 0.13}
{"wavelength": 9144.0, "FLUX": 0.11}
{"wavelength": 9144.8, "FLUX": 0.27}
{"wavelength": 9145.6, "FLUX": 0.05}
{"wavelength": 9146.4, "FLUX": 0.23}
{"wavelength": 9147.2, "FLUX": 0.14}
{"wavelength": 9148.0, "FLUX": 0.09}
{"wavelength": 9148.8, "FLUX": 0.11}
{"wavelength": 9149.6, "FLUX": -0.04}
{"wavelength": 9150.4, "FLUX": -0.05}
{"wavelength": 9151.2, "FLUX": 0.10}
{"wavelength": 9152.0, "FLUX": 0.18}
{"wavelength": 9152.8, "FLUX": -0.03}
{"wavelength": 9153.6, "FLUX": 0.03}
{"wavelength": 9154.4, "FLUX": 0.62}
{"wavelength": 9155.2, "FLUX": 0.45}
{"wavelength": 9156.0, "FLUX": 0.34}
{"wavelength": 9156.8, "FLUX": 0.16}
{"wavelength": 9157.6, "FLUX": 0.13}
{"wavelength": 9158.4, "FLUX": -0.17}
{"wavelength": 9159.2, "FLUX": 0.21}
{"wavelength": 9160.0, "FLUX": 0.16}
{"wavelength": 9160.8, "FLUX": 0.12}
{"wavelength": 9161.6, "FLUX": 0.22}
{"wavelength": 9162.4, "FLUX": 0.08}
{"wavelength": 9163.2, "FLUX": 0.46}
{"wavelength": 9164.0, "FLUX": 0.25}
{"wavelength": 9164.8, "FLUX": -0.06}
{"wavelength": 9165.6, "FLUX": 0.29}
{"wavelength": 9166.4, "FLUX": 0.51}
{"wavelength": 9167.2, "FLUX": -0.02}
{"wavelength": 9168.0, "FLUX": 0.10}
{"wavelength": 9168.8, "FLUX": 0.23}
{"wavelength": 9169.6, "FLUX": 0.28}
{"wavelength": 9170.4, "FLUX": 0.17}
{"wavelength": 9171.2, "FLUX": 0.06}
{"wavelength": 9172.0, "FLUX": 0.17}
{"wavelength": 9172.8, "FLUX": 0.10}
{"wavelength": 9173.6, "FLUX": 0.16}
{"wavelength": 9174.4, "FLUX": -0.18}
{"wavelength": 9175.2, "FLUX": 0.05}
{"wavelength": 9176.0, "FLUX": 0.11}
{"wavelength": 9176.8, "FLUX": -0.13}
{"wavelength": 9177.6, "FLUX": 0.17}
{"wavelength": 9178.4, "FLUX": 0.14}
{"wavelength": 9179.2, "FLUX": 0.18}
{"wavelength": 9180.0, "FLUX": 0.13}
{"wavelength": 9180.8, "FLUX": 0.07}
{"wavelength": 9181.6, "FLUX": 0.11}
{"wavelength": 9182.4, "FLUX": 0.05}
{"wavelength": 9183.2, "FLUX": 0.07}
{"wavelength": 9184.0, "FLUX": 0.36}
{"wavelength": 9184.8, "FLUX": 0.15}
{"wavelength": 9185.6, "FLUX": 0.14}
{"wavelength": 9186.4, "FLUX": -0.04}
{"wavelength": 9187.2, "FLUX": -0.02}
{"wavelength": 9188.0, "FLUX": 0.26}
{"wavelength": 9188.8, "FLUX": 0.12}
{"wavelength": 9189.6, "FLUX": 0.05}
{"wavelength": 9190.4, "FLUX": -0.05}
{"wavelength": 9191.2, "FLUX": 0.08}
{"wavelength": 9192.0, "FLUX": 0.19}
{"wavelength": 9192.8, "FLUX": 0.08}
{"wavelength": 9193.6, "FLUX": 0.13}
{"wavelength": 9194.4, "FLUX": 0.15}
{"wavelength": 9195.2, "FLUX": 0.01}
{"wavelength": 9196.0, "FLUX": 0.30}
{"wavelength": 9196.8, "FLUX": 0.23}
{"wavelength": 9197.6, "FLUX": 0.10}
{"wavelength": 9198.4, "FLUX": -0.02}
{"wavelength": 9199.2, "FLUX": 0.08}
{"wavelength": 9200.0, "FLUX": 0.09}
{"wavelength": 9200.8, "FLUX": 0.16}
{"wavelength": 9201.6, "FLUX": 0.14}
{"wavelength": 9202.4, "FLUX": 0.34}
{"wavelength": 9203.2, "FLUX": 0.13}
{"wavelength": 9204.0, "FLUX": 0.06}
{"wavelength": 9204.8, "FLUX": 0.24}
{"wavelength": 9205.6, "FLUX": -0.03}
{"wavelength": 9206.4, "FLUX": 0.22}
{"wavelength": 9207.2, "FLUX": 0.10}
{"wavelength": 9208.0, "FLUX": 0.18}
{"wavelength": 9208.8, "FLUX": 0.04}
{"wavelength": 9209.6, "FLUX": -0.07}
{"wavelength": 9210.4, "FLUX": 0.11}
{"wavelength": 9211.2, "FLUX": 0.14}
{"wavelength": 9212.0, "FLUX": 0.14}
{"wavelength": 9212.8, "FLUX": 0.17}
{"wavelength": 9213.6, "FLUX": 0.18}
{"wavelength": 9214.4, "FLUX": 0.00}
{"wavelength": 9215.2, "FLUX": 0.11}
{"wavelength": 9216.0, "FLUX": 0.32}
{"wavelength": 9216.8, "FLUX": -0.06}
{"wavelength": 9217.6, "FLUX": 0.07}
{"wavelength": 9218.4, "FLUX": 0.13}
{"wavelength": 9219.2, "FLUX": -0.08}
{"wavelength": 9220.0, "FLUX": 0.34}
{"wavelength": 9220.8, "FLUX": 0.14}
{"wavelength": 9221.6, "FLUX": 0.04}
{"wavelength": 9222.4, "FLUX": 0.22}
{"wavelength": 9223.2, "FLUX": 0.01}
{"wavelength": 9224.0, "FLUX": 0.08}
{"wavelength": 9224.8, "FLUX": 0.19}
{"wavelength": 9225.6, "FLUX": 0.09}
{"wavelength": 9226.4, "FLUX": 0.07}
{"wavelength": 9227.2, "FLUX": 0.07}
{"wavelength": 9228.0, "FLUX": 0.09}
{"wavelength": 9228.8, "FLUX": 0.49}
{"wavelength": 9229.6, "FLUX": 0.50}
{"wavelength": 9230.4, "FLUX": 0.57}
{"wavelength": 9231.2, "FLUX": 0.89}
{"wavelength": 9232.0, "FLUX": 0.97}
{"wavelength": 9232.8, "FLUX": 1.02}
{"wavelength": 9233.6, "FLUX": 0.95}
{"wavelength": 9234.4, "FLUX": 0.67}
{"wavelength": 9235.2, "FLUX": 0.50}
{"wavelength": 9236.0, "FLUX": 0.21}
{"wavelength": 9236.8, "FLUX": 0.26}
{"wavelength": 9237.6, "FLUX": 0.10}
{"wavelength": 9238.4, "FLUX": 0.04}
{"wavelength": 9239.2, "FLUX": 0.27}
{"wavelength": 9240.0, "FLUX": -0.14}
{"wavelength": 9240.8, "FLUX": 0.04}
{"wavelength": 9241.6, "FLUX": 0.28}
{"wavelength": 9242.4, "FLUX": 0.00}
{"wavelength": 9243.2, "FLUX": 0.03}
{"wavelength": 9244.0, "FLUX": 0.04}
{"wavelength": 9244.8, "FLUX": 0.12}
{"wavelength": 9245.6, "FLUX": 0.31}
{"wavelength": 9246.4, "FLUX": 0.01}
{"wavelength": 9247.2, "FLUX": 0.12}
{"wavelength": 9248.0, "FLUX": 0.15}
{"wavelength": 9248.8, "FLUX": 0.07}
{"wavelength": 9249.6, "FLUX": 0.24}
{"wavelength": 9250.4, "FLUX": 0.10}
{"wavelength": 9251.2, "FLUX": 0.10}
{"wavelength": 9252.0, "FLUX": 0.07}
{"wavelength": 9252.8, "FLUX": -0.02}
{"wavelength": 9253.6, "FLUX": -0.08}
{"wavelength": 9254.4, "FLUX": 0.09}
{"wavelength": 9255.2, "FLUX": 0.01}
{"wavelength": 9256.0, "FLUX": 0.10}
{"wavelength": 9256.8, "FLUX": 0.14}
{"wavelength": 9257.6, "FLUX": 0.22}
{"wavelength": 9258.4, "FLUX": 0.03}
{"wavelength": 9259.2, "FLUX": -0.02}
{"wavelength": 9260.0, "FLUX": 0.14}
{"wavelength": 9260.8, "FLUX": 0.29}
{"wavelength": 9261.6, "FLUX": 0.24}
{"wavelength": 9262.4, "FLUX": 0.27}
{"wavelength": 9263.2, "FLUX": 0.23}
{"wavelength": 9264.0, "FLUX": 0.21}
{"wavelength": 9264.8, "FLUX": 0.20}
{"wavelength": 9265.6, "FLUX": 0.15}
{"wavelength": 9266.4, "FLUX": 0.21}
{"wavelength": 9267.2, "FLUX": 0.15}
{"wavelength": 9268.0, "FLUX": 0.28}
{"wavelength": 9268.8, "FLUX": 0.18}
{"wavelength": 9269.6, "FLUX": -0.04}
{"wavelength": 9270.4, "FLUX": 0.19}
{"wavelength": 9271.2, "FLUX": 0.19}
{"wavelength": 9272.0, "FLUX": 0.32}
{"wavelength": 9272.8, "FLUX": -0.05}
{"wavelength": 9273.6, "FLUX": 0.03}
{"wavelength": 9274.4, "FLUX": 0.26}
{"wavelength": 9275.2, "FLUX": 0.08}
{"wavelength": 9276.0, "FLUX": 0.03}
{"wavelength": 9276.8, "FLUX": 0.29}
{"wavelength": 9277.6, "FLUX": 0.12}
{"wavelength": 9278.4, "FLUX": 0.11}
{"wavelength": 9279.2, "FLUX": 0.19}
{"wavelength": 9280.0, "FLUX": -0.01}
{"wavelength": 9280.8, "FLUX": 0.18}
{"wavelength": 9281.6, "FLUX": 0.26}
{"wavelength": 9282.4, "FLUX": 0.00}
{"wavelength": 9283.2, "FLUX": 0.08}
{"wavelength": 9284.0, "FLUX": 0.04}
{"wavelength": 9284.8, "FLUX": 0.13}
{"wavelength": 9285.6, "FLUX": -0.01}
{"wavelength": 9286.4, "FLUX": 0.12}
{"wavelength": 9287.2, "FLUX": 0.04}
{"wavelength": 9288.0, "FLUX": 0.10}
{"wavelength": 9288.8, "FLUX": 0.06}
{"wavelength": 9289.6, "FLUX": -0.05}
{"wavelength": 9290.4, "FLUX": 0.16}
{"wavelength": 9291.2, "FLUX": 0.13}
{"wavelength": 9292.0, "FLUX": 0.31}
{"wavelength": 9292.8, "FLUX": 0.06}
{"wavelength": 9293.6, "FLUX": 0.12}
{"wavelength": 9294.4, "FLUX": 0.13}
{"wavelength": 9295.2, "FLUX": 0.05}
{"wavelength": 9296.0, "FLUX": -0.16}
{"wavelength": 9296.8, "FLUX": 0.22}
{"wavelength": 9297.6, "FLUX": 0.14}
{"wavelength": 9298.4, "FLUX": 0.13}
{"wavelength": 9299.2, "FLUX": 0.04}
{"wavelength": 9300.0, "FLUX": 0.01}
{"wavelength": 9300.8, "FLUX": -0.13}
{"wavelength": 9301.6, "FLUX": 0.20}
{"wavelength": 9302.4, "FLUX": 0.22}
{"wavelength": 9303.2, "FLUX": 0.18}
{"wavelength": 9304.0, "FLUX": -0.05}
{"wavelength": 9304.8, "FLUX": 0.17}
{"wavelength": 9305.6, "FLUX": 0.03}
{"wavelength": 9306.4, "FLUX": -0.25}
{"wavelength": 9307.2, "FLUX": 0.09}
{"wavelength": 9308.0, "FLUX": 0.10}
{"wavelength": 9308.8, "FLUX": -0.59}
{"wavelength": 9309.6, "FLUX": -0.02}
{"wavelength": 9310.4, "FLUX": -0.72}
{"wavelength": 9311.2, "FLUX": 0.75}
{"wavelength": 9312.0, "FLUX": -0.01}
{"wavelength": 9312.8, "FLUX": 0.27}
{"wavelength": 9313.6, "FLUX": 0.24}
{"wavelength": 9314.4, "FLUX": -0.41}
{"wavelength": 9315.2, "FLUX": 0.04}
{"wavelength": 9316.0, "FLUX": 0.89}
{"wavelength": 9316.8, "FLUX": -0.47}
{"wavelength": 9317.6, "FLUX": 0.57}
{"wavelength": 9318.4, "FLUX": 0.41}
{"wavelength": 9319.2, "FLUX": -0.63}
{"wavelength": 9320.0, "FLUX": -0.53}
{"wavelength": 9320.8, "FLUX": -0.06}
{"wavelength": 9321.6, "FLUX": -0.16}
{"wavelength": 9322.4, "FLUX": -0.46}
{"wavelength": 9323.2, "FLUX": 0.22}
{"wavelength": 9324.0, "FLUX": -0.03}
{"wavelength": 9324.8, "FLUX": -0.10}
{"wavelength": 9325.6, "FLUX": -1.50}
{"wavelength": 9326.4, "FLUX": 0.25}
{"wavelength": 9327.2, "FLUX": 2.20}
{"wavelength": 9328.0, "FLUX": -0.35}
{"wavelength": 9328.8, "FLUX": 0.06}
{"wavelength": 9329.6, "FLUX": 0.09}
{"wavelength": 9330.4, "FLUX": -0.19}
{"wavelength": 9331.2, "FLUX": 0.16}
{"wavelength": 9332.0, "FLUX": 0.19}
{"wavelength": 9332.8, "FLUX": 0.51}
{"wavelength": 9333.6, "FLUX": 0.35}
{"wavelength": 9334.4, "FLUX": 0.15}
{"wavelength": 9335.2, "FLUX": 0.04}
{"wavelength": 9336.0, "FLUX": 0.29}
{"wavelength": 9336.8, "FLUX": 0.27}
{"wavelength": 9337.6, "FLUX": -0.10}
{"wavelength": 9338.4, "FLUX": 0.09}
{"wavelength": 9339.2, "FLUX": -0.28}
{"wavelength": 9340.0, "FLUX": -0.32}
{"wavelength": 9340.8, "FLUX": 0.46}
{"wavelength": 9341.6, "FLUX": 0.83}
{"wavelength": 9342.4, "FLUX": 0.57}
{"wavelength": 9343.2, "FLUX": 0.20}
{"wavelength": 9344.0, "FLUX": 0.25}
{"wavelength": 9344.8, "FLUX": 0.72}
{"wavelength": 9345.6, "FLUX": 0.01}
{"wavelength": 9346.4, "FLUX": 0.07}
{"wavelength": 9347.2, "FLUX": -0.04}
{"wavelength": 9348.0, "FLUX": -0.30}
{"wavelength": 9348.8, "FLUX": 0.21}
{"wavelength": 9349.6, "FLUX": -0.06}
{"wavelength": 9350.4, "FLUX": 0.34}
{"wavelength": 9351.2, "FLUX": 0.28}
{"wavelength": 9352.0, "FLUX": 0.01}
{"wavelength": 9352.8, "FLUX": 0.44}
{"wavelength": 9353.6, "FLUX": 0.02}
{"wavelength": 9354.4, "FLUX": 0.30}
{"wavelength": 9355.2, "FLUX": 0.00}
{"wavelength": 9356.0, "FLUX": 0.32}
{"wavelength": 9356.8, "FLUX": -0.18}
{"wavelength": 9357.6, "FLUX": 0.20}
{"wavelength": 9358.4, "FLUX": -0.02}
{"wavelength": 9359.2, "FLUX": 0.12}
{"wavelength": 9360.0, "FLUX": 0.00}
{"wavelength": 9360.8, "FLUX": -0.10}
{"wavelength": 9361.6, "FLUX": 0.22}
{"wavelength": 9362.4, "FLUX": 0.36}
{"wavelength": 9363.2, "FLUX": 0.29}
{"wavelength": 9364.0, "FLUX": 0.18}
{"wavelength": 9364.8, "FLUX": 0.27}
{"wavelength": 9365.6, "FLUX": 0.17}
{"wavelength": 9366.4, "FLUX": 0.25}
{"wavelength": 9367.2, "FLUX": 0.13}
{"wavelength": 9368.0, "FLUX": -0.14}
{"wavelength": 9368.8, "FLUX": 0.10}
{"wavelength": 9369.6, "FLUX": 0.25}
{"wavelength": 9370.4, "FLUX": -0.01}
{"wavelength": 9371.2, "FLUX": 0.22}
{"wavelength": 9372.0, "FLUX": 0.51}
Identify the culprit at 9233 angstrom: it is H-beta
